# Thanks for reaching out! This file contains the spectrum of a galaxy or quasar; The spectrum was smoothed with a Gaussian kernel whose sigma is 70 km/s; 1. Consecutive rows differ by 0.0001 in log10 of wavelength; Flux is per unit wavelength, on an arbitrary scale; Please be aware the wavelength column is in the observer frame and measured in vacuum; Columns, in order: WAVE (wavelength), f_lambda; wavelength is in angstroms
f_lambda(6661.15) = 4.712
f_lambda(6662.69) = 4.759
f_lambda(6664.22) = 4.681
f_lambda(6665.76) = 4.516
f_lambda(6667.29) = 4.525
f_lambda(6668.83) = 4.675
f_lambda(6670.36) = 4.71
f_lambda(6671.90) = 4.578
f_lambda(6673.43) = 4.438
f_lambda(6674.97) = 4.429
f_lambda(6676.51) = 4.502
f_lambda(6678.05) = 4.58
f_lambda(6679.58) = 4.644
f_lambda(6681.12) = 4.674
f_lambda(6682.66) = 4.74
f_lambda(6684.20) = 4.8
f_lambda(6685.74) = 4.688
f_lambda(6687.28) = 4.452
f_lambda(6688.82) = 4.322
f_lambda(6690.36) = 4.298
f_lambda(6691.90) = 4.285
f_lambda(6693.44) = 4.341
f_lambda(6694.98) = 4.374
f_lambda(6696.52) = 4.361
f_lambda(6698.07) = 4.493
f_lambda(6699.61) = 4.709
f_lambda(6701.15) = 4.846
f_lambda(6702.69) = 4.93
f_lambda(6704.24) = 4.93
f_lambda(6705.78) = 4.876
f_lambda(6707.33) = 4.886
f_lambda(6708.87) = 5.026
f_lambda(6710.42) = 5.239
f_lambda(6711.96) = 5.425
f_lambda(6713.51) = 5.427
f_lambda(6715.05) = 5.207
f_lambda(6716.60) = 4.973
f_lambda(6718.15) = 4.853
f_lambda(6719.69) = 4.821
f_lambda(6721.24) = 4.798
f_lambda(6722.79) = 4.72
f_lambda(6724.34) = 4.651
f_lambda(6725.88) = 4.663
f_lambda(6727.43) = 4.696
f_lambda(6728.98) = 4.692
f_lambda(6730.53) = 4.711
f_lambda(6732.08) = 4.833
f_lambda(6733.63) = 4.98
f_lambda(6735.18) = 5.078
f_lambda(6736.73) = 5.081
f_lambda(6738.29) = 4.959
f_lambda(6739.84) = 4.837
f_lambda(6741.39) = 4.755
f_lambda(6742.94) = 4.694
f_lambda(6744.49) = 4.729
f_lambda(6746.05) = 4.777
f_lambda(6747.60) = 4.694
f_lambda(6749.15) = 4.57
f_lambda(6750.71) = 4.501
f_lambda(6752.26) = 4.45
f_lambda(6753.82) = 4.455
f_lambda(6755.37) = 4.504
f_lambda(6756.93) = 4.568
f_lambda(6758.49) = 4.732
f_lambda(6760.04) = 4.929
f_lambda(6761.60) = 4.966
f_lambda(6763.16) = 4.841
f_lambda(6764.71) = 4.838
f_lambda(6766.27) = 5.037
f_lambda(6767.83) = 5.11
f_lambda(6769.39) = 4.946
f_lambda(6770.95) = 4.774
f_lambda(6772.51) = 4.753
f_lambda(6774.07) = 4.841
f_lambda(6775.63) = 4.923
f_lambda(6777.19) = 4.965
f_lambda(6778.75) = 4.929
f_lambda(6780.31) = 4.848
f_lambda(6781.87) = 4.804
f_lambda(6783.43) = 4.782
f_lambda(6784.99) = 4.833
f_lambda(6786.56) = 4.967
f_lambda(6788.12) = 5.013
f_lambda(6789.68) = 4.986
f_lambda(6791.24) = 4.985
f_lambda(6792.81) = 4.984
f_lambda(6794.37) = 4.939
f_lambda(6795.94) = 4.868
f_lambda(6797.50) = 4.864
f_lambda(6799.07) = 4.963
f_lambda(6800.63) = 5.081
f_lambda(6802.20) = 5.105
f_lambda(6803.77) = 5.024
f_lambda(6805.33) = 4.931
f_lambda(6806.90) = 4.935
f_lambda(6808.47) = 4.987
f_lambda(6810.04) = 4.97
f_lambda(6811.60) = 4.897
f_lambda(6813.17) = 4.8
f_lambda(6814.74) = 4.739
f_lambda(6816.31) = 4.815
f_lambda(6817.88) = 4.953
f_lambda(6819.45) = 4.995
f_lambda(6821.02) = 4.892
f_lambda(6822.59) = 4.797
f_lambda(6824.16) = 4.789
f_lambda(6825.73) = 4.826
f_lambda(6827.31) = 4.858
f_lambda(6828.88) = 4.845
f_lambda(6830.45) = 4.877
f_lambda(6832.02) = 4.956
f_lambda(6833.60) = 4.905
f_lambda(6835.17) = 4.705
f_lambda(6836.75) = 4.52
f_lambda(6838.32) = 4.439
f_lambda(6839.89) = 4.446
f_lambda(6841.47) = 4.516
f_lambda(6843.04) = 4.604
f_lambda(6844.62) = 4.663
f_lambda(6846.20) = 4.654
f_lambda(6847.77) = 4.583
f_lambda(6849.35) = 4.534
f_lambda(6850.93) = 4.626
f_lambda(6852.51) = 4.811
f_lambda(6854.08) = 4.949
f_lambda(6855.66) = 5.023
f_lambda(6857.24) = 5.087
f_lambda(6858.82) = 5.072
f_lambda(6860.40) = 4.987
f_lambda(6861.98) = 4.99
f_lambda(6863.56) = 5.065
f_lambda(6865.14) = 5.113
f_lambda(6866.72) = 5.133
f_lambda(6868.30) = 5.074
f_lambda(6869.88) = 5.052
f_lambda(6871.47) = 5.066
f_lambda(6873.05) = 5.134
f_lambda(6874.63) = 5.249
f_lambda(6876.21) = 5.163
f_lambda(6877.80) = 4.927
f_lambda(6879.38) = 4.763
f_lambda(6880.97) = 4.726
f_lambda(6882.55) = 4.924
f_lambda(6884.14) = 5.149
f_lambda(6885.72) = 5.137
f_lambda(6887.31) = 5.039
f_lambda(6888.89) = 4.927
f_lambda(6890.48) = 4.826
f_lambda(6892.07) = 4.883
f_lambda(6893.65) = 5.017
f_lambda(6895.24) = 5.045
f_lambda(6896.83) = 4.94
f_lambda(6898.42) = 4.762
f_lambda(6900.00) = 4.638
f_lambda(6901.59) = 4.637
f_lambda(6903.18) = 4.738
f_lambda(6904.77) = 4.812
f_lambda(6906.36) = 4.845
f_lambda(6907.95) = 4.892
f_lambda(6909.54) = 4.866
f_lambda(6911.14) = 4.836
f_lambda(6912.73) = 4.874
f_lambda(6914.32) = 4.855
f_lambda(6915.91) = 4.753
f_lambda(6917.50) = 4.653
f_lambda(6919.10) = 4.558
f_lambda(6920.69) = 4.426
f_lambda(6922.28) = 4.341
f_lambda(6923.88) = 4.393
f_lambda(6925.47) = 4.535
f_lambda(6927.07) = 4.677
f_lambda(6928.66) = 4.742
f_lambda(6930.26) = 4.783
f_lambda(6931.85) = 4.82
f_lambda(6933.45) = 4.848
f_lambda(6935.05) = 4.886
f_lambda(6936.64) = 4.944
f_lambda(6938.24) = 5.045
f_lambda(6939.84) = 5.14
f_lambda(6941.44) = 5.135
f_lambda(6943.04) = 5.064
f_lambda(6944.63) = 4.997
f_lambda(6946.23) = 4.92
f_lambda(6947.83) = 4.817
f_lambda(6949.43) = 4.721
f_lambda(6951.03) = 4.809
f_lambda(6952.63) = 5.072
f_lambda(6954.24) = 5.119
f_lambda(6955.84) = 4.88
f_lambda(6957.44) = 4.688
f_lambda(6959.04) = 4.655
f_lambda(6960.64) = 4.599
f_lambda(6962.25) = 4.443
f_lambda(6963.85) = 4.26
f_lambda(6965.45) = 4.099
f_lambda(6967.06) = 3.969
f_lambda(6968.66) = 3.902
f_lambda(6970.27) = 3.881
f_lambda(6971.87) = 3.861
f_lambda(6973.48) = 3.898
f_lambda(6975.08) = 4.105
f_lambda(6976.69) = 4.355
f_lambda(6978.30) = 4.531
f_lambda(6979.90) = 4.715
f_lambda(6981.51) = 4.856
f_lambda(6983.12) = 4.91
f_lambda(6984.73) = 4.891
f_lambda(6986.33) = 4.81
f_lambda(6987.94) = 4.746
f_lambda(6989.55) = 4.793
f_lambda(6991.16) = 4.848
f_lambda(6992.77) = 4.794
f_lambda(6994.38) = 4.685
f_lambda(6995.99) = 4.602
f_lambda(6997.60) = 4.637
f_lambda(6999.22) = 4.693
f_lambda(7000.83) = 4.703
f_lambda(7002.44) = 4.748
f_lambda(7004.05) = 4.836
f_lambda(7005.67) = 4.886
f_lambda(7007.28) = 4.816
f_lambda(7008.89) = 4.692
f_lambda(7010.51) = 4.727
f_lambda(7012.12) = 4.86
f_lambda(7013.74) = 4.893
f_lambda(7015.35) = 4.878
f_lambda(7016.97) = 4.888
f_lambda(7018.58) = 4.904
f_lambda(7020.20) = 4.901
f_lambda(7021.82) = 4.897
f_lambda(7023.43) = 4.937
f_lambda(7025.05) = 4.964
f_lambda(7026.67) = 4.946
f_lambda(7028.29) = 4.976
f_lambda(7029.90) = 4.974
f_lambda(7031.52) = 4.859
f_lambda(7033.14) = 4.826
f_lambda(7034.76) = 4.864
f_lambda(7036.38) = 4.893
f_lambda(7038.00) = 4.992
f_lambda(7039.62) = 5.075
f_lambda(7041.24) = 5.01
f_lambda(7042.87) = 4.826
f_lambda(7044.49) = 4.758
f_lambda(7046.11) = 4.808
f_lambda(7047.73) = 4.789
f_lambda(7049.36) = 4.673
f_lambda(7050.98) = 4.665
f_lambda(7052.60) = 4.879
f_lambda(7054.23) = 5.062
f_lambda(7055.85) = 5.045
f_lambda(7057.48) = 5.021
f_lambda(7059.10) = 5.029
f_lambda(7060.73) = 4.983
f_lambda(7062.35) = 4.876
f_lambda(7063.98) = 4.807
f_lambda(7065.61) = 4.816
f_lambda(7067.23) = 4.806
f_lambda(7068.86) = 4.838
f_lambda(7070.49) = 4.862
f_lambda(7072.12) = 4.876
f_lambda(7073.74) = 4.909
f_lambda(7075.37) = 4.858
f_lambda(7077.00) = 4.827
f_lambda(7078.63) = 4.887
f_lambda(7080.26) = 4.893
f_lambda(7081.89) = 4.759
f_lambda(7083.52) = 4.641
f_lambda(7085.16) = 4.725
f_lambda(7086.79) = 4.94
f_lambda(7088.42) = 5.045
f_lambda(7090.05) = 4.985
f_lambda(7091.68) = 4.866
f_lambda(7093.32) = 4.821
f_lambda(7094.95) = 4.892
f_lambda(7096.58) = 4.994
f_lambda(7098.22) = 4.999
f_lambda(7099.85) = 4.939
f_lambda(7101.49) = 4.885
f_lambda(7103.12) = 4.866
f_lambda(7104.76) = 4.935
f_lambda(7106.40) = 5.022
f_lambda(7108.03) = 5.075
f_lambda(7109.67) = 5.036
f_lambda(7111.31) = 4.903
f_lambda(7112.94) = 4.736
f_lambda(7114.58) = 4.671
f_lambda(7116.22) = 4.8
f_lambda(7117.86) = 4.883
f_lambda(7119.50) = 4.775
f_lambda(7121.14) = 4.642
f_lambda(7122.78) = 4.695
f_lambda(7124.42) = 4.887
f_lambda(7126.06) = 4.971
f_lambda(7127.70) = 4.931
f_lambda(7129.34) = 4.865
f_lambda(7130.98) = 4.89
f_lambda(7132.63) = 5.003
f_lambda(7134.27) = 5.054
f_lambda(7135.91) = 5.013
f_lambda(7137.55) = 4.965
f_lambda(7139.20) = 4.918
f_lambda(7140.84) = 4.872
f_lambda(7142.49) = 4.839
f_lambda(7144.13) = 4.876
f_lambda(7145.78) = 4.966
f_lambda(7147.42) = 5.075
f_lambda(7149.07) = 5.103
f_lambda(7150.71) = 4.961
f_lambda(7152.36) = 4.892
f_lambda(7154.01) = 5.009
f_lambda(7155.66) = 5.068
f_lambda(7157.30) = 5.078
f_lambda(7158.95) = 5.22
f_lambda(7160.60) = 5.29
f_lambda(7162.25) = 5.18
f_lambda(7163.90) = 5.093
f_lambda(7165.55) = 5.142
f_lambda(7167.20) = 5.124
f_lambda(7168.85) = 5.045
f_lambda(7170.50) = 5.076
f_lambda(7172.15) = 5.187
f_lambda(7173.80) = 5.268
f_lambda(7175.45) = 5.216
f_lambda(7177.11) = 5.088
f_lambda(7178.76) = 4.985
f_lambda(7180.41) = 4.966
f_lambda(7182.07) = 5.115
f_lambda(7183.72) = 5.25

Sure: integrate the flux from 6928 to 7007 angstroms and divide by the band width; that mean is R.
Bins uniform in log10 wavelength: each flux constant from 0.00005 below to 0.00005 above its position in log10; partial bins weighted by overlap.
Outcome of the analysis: 4.68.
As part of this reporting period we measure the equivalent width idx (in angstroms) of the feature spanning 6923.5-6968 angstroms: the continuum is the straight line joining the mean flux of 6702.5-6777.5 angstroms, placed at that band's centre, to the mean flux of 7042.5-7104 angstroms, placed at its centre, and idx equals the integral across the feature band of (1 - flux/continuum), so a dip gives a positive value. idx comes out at 1.0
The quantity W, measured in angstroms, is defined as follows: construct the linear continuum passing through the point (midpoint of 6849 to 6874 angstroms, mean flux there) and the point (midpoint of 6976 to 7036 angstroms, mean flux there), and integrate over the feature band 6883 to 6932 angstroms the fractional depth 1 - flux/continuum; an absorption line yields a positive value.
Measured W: 1.5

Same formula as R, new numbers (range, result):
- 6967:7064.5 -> 4.75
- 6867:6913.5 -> 4.93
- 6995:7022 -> 4.79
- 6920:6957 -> 4.83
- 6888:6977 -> 4.68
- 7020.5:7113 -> 4.9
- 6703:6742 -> 4.92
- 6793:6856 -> 4.82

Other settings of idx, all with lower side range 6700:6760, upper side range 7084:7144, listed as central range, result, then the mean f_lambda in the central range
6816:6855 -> 0.9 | 4.74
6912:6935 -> 0.9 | 4.67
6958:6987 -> 3.0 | 4.38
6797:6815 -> -0.4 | 4.95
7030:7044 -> -0.1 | 4.91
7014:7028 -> -0.1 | 4.92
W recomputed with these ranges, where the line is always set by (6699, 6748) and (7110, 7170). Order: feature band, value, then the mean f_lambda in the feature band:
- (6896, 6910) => 0.4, 4.79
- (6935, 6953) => -0.1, 4.97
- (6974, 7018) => 1.8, 4.73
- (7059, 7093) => 0.6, 4.86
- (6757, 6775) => 0.1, 4.87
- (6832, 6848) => 0.9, 4.62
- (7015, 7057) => 0.4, 4.9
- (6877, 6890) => -0.1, 4.94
